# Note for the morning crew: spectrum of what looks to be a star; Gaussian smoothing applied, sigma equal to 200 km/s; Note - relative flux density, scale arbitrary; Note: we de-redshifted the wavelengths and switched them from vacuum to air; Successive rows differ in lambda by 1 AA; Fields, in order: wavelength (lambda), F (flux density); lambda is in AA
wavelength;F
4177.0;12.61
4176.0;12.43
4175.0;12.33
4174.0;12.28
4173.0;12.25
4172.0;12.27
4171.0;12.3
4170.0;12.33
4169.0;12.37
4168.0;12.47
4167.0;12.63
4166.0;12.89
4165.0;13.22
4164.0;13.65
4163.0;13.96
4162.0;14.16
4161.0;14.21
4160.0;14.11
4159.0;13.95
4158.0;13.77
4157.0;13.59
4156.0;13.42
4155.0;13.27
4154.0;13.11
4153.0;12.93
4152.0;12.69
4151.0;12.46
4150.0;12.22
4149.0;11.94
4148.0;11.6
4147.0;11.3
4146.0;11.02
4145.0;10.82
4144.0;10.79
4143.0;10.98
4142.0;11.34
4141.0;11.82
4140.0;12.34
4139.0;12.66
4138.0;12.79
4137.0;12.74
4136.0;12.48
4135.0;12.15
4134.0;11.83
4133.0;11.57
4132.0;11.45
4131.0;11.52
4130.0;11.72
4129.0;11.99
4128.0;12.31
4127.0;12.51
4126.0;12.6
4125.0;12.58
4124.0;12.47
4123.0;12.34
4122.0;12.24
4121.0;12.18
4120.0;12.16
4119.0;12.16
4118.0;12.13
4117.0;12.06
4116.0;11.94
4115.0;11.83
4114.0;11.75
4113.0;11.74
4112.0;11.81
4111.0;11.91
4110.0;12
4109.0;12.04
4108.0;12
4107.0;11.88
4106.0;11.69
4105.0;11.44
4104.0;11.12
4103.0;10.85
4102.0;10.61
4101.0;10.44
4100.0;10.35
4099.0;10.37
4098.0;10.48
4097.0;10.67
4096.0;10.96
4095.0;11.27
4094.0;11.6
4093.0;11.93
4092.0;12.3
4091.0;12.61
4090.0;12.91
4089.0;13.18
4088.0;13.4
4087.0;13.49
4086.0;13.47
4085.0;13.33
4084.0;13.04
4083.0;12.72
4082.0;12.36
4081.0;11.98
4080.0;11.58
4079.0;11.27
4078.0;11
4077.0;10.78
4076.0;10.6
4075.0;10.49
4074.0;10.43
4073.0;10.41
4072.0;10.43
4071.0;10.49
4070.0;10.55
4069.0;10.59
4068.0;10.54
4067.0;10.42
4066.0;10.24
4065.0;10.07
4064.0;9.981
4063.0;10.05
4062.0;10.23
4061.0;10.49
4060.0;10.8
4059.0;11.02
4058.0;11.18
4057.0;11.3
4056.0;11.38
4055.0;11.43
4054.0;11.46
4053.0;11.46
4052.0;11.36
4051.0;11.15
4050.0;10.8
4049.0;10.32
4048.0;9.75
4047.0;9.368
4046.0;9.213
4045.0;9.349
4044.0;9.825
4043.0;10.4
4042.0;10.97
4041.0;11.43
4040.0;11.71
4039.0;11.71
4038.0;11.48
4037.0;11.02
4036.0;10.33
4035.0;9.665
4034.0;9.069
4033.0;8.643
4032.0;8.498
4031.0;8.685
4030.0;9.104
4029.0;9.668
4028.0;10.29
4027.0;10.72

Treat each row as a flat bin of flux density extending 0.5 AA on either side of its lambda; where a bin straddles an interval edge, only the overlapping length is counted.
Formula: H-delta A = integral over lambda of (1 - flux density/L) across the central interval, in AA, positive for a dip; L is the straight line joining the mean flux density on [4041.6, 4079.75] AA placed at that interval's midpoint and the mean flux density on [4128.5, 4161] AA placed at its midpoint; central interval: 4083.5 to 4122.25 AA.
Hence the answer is -1.5 AA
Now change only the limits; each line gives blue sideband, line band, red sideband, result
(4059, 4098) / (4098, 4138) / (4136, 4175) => 0.6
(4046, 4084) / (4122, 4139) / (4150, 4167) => 0.6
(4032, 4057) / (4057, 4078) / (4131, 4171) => 0.8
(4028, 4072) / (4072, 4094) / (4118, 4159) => -1.8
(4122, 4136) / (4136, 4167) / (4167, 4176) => -1.1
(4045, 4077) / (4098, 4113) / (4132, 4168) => 0.3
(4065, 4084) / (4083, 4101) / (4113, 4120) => -1.1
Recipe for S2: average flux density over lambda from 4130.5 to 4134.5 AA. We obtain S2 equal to 11.6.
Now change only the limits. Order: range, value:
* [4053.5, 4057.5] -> 11.4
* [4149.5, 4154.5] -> 12.7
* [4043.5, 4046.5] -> 9.46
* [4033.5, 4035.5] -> 9.37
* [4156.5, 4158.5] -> 13.7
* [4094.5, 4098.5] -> 10.8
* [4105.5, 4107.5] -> 11.8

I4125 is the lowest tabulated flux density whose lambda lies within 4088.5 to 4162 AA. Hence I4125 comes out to 10.35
